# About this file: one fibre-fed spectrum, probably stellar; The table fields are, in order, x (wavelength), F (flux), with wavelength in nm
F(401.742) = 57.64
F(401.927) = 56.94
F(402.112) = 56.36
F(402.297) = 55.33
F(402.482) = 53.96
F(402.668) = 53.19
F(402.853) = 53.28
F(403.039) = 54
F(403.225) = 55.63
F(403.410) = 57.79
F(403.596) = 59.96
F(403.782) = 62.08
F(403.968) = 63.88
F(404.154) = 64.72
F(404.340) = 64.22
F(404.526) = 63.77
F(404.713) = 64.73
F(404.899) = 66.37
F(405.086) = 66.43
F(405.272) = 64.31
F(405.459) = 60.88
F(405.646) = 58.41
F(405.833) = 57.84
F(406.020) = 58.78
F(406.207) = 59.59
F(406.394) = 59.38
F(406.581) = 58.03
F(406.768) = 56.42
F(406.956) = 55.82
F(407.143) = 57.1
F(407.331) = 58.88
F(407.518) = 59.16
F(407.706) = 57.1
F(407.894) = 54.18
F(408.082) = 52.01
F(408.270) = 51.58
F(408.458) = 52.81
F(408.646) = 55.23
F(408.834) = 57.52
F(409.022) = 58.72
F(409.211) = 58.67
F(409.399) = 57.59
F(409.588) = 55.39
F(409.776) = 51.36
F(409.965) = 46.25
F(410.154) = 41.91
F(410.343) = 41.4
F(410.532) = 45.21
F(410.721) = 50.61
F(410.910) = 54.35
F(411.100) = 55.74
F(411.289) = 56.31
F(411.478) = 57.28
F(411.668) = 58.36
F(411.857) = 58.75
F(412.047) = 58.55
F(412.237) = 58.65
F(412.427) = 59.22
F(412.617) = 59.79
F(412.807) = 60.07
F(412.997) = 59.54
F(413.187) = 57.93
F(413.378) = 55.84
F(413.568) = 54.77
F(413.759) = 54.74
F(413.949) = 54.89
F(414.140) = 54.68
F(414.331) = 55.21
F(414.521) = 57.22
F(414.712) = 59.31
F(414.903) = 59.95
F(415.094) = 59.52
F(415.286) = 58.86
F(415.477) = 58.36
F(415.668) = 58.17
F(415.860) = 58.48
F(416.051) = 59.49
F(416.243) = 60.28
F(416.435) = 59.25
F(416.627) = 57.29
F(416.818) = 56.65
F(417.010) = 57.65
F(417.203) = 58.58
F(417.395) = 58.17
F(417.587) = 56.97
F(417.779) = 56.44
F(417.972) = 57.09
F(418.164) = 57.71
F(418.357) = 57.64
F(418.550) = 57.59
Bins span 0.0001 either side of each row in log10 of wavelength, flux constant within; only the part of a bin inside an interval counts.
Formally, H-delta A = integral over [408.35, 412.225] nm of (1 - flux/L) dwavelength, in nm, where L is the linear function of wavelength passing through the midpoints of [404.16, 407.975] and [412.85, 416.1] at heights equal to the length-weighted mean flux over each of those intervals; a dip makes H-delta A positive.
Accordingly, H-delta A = 0.34 nm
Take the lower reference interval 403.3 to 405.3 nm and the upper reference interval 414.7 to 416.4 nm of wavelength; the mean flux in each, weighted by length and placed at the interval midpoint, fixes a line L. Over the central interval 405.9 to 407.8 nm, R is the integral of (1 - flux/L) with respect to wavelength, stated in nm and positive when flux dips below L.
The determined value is 0.134 nm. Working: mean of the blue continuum 63.4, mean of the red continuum 59.1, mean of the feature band 58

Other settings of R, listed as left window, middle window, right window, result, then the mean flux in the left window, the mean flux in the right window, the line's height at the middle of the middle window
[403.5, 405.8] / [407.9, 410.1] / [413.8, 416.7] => 0.25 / 63.1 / 58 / 61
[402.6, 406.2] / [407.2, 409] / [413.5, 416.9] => 0.12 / 60.6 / 57.7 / 59.6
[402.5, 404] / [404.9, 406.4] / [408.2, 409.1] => -0.13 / 57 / 55.3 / 56.2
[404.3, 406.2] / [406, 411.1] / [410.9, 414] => 0.50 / 62.4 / 57.5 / 60.1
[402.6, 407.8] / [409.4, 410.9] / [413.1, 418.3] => 0.26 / 59.7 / 57.5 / 58.7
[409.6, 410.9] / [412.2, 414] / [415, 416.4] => -0.14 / 47.3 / 59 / 53.4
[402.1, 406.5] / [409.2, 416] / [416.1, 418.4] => 0.34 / 59.9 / 57.8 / 58.6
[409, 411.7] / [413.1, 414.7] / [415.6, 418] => -0.01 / 52.3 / 58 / 55.5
